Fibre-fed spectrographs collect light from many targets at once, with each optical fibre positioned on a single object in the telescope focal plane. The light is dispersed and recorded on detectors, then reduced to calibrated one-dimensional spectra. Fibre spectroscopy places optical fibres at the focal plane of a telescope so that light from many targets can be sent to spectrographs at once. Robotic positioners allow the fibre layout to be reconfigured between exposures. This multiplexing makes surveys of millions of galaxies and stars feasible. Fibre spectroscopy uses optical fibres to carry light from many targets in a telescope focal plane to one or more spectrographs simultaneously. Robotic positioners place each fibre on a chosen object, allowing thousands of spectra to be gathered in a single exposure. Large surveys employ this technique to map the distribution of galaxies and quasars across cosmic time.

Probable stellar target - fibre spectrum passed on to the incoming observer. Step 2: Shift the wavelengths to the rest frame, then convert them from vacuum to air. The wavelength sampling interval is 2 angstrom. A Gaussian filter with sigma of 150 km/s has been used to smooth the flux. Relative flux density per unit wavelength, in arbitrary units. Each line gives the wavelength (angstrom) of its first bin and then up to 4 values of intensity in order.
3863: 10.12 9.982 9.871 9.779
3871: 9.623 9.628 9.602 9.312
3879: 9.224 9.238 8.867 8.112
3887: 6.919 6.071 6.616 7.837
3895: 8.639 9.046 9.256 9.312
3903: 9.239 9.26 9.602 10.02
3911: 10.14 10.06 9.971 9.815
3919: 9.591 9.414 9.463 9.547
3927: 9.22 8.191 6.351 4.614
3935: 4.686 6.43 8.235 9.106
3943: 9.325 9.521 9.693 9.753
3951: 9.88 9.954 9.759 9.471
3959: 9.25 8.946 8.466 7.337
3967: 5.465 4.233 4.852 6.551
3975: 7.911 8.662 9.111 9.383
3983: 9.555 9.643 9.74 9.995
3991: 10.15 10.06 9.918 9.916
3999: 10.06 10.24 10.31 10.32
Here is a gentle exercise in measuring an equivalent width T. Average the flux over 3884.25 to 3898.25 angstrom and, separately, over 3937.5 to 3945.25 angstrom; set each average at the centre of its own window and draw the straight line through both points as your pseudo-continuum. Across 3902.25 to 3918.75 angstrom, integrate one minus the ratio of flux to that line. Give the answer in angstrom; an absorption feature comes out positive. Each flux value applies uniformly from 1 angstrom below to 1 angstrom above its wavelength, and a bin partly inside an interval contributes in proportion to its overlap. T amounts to -3.4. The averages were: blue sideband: 7.63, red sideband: 8.83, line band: 9.76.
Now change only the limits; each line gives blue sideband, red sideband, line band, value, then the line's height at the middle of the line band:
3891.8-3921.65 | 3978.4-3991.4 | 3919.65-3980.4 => 8.9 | 9.53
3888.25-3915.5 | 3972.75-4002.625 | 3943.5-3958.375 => -0.7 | 9.25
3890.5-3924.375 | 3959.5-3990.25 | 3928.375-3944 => 2.9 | 8.75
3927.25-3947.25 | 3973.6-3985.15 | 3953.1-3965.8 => -1.1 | 8.29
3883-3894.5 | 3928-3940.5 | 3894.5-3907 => -3.6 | 7.12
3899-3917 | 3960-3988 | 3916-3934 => 1.5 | 9.21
